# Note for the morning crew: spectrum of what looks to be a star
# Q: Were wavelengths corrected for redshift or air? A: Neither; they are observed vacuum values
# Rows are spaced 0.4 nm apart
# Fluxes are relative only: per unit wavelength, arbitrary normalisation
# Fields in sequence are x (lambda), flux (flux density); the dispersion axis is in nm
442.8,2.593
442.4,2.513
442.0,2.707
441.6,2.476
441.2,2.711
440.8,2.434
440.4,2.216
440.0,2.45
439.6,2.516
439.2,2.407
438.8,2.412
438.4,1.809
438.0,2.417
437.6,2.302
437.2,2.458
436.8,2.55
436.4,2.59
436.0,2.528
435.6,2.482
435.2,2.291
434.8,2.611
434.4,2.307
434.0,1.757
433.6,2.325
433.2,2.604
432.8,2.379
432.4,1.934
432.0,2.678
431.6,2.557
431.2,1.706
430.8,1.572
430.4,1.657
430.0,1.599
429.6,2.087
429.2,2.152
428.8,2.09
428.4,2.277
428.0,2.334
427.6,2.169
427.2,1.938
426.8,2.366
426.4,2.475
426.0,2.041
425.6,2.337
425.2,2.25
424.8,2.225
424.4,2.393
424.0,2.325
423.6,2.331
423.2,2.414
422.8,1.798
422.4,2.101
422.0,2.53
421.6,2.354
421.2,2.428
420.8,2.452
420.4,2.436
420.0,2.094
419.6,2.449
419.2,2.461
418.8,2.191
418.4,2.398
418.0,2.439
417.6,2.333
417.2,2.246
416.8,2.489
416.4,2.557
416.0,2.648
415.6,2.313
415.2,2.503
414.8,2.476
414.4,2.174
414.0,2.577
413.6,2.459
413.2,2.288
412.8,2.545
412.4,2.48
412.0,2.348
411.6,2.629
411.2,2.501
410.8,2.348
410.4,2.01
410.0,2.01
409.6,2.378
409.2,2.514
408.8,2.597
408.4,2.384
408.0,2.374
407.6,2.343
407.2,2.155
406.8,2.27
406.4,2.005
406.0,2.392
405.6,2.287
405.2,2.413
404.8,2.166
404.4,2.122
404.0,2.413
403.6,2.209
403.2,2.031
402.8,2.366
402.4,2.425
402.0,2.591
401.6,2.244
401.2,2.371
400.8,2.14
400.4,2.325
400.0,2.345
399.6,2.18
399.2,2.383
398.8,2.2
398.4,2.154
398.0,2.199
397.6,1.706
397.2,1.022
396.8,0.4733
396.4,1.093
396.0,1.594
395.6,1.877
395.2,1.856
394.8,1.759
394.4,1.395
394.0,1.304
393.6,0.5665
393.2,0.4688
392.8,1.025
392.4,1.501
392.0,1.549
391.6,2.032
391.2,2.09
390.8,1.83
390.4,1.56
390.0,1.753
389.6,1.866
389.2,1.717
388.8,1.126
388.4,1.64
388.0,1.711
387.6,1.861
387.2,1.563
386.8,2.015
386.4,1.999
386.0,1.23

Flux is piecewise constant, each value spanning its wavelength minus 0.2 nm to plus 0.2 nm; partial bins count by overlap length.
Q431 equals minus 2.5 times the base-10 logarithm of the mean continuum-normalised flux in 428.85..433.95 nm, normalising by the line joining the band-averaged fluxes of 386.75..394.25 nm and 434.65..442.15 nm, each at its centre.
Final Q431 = 0.10 mag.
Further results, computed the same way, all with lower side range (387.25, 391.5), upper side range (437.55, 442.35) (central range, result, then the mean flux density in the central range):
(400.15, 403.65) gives -0.22 mag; 2.3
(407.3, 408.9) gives -0.21 mag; 2.4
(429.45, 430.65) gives 0.28 mag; 1.76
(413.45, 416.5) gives -0.19 mag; 2.46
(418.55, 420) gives -0.10 mag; 2.33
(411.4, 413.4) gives -0.21 mag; 2.46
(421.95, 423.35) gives 0.00 mag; 2.17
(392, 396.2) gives 0.31 mag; 1.34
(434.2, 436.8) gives -0.06 mag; 2.47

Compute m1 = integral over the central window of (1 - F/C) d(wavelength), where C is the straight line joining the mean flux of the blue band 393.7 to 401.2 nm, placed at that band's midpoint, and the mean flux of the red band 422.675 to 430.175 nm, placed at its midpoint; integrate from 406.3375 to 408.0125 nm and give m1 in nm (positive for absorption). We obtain -0.27 nm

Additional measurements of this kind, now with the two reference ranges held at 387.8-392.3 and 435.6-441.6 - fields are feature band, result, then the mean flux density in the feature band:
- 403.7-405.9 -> -0.407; 2.28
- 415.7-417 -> -0.280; 2.55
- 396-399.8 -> 0.257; 1.71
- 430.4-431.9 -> 0.231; 1.96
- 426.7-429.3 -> 0.092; 2.18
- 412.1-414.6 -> -0.448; 2.42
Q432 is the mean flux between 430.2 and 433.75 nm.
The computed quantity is 2.15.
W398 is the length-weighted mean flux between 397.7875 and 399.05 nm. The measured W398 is 2.19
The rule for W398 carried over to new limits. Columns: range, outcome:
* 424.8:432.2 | 2.13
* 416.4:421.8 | 2.37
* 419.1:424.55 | 2.32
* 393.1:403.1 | 1.82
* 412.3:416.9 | 2.46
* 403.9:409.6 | 2.32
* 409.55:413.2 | 2.36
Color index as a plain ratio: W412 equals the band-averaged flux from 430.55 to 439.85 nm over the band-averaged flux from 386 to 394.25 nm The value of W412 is 1.49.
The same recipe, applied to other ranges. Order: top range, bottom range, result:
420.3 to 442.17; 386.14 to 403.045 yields 1.30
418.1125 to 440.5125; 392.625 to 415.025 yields 1.09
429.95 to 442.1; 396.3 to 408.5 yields 1.09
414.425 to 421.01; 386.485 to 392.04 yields 1.37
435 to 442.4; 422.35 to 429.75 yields 1.10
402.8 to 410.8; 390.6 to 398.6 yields 1.54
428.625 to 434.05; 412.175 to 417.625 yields 0.86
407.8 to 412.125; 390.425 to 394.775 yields 1.70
